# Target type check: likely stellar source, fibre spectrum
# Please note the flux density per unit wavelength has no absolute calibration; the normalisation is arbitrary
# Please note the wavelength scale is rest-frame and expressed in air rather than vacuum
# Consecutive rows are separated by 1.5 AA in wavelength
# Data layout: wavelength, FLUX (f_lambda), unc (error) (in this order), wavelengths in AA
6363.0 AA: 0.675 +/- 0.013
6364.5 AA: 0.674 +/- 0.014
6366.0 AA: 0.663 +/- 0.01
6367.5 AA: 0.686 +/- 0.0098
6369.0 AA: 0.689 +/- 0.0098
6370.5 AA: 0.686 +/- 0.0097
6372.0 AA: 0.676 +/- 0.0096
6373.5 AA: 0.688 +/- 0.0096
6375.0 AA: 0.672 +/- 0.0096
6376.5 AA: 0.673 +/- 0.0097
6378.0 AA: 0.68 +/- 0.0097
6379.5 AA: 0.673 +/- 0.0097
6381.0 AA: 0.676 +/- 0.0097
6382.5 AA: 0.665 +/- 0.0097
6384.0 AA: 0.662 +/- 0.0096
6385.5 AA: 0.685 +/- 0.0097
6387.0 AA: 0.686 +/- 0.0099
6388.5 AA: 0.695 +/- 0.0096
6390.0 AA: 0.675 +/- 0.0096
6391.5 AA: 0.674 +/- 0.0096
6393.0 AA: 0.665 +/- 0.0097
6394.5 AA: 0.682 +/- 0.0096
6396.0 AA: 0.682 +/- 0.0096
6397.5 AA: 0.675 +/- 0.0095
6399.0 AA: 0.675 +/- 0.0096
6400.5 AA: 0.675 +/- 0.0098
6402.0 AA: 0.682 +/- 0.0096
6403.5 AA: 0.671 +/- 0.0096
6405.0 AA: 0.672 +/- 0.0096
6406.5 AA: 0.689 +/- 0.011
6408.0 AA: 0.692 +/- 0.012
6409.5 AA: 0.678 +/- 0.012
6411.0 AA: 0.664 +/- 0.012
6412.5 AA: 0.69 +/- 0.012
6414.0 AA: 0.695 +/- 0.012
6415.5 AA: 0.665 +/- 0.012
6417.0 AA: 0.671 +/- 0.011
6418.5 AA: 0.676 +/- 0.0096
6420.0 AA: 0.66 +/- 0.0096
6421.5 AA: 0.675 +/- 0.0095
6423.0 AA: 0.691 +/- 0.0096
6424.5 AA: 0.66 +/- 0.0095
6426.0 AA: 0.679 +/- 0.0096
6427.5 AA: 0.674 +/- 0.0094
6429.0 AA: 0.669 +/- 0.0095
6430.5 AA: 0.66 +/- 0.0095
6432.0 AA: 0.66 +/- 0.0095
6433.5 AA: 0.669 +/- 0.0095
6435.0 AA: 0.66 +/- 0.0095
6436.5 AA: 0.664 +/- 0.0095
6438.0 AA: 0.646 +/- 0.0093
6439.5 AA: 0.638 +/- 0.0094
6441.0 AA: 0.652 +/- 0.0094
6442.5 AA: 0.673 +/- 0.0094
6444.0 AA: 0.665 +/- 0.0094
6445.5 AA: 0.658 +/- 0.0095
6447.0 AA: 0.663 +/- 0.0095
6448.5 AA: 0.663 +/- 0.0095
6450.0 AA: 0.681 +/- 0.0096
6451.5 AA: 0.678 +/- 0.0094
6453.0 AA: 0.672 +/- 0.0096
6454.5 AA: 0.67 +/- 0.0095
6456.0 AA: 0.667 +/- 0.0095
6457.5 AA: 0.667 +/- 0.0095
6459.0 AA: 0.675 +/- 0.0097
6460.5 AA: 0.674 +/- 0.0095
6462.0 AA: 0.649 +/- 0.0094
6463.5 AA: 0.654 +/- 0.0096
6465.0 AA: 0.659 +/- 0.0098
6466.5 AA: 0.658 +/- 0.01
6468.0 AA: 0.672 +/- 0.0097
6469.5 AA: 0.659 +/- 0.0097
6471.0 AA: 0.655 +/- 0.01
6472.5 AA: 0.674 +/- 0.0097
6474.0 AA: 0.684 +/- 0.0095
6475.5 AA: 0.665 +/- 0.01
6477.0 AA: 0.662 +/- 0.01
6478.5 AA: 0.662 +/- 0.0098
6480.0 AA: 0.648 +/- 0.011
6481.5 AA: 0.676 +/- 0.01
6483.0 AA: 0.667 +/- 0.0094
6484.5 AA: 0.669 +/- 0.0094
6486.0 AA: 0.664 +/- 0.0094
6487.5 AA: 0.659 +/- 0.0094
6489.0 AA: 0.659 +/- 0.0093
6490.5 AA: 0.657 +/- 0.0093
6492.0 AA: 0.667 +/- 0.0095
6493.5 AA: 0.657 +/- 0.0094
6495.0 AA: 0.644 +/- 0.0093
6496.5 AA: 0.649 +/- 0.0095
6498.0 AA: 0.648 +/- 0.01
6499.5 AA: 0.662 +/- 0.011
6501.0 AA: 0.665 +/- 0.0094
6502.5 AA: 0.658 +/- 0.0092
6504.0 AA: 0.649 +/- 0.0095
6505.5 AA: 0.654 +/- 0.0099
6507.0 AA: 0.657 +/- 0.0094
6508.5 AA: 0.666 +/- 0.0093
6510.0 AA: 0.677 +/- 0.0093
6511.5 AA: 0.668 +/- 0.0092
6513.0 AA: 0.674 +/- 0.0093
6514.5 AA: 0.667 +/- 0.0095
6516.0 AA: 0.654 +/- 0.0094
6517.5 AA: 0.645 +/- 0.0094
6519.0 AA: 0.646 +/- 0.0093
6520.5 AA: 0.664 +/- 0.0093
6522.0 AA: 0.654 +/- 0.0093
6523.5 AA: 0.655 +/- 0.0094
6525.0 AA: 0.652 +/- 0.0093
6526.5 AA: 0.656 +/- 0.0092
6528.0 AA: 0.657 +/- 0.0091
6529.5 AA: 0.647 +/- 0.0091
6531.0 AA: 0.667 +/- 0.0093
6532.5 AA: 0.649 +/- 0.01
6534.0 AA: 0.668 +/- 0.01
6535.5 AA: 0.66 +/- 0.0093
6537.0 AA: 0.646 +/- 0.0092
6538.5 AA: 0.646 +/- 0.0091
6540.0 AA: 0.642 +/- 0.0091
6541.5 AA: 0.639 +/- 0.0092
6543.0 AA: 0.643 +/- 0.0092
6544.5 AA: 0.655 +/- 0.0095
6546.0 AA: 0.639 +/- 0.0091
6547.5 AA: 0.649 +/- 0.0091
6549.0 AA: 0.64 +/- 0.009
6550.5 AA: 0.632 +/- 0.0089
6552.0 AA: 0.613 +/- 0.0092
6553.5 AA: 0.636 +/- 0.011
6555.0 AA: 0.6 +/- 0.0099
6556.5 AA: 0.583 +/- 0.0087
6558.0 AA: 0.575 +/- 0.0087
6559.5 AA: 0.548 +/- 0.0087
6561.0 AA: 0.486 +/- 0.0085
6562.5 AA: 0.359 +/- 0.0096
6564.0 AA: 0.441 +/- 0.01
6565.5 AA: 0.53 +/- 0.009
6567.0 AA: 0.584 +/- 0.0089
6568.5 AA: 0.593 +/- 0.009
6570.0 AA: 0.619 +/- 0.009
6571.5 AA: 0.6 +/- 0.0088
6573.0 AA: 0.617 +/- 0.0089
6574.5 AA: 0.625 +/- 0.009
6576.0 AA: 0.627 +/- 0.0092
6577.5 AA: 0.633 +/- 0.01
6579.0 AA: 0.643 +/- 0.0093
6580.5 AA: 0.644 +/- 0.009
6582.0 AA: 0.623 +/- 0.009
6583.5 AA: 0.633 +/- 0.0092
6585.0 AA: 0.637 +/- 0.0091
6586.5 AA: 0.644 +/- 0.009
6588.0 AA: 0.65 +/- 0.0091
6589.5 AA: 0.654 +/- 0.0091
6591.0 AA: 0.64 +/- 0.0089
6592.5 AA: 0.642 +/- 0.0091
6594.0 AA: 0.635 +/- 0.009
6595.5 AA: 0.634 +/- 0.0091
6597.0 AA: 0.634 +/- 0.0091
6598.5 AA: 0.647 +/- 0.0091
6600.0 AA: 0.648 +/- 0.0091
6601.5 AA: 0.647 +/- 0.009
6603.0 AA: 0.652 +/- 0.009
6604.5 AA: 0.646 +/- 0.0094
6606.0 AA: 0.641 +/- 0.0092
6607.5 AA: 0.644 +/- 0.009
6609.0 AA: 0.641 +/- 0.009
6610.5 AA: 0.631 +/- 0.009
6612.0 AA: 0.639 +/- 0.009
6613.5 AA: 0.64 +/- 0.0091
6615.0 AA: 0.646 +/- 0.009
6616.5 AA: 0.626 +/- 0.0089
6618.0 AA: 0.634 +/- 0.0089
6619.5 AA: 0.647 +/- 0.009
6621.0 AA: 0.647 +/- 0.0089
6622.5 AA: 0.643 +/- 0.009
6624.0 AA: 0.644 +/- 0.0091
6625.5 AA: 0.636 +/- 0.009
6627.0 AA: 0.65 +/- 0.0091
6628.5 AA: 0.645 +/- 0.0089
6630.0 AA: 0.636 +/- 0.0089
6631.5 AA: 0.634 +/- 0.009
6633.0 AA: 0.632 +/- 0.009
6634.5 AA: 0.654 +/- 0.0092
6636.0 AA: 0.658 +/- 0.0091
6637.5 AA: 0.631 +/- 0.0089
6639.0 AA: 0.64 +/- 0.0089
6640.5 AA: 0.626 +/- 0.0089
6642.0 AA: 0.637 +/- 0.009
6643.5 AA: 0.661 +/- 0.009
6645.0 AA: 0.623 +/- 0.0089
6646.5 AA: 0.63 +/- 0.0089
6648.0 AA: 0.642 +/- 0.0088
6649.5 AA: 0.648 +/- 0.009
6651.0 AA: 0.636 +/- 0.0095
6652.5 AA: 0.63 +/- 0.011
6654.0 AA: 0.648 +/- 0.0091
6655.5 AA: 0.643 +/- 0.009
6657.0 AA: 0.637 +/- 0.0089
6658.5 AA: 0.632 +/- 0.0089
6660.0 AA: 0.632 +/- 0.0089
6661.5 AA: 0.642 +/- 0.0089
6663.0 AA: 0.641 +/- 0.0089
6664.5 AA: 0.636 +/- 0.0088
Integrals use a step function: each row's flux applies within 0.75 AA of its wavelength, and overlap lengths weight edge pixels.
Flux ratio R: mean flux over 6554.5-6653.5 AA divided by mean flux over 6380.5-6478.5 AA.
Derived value 0.9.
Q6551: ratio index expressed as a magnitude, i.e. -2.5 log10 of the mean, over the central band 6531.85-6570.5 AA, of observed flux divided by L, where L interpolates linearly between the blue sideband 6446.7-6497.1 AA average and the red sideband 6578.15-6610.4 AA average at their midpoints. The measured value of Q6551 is 0.09 mag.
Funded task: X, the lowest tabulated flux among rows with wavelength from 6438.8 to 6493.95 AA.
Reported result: 0.638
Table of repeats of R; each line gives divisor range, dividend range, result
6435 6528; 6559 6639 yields 0.94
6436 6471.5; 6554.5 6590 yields 0.89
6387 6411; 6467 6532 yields 0.97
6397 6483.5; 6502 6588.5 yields 0.94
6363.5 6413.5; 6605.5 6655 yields 0.94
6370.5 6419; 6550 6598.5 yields 0.89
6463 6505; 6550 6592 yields 0.90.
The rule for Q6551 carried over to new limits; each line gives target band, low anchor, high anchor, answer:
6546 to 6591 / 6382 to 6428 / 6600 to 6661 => 0.09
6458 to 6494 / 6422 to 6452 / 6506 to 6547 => 0.00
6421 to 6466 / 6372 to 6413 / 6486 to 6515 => 0.01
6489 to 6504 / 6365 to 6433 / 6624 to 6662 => 0.01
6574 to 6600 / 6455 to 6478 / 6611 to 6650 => 0.01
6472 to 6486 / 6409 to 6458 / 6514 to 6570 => -0.03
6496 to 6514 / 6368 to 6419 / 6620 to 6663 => 0.00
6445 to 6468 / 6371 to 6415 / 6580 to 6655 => 0.00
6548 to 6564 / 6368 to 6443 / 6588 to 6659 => 0.16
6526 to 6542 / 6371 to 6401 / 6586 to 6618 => 0.00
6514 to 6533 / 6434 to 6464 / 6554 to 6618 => -0.03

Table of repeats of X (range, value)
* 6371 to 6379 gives 0.672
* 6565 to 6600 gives 0.53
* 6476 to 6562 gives 0.486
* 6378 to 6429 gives 0.66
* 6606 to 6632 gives 0.626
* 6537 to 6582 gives 0.359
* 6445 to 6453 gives 0.658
